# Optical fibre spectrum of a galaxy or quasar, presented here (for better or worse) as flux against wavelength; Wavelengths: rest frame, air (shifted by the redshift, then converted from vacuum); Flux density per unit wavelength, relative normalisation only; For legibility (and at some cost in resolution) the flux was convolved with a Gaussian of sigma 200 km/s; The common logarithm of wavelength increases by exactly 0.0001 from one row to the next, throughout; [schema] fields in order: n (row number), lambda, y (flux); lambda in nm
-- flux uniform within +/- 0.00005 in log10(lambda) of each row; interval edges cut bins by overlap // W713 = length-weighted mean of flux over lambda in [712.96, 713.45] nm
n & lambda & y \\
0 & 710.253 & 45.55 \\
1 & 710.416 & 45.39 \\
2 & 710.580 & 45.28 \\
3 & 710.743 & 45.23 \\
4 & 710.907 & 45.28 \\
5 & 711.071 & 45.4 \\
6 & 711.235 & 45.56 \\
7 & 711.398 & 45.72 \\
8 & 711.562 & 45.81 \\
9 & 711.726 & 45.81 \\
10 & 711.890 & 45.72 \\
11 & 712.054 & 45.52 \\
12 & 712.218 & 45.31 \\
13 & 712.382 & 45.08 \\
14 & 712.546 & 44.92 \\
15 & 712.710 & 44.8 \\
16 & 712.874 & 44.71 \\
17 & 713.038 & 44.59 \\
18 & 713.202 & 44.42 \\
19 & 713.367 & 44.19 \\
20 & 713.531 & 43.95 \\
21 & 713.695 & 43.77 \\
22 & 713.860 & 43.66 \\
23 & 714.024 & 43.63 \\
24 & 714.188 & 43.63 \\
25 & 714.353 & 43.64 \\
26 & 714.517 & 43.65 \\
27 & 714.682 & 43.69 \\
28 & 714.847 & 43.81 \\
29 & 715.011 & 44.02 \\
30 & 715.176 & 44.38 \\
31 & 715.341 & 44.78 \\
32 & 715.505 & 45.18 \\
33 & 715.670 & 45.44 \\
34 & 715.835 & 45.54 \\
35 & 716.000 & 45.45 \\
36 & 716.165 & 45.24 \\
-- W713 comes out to 44.4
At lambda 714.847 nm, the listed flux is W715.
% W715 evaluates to 43.81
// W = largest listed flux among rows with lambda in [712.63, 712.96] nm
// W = 44.8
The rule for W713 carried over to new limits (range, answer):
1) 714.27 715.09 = 43.7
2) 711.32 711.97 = 45.7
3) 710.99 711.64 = 45.6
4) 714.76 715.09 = 43.9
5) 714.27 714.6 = 43.6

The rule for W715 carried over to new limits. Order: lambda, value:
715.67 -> 45.44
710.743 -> 45.23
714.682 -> 43.69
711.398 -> 45.72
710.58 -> 45.28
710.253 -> 45.55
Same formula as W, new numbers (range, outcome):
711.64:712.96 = 45.81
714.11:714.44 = 43.64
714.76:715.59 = 45.18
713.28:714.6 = 44.19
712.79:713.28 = 44.71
